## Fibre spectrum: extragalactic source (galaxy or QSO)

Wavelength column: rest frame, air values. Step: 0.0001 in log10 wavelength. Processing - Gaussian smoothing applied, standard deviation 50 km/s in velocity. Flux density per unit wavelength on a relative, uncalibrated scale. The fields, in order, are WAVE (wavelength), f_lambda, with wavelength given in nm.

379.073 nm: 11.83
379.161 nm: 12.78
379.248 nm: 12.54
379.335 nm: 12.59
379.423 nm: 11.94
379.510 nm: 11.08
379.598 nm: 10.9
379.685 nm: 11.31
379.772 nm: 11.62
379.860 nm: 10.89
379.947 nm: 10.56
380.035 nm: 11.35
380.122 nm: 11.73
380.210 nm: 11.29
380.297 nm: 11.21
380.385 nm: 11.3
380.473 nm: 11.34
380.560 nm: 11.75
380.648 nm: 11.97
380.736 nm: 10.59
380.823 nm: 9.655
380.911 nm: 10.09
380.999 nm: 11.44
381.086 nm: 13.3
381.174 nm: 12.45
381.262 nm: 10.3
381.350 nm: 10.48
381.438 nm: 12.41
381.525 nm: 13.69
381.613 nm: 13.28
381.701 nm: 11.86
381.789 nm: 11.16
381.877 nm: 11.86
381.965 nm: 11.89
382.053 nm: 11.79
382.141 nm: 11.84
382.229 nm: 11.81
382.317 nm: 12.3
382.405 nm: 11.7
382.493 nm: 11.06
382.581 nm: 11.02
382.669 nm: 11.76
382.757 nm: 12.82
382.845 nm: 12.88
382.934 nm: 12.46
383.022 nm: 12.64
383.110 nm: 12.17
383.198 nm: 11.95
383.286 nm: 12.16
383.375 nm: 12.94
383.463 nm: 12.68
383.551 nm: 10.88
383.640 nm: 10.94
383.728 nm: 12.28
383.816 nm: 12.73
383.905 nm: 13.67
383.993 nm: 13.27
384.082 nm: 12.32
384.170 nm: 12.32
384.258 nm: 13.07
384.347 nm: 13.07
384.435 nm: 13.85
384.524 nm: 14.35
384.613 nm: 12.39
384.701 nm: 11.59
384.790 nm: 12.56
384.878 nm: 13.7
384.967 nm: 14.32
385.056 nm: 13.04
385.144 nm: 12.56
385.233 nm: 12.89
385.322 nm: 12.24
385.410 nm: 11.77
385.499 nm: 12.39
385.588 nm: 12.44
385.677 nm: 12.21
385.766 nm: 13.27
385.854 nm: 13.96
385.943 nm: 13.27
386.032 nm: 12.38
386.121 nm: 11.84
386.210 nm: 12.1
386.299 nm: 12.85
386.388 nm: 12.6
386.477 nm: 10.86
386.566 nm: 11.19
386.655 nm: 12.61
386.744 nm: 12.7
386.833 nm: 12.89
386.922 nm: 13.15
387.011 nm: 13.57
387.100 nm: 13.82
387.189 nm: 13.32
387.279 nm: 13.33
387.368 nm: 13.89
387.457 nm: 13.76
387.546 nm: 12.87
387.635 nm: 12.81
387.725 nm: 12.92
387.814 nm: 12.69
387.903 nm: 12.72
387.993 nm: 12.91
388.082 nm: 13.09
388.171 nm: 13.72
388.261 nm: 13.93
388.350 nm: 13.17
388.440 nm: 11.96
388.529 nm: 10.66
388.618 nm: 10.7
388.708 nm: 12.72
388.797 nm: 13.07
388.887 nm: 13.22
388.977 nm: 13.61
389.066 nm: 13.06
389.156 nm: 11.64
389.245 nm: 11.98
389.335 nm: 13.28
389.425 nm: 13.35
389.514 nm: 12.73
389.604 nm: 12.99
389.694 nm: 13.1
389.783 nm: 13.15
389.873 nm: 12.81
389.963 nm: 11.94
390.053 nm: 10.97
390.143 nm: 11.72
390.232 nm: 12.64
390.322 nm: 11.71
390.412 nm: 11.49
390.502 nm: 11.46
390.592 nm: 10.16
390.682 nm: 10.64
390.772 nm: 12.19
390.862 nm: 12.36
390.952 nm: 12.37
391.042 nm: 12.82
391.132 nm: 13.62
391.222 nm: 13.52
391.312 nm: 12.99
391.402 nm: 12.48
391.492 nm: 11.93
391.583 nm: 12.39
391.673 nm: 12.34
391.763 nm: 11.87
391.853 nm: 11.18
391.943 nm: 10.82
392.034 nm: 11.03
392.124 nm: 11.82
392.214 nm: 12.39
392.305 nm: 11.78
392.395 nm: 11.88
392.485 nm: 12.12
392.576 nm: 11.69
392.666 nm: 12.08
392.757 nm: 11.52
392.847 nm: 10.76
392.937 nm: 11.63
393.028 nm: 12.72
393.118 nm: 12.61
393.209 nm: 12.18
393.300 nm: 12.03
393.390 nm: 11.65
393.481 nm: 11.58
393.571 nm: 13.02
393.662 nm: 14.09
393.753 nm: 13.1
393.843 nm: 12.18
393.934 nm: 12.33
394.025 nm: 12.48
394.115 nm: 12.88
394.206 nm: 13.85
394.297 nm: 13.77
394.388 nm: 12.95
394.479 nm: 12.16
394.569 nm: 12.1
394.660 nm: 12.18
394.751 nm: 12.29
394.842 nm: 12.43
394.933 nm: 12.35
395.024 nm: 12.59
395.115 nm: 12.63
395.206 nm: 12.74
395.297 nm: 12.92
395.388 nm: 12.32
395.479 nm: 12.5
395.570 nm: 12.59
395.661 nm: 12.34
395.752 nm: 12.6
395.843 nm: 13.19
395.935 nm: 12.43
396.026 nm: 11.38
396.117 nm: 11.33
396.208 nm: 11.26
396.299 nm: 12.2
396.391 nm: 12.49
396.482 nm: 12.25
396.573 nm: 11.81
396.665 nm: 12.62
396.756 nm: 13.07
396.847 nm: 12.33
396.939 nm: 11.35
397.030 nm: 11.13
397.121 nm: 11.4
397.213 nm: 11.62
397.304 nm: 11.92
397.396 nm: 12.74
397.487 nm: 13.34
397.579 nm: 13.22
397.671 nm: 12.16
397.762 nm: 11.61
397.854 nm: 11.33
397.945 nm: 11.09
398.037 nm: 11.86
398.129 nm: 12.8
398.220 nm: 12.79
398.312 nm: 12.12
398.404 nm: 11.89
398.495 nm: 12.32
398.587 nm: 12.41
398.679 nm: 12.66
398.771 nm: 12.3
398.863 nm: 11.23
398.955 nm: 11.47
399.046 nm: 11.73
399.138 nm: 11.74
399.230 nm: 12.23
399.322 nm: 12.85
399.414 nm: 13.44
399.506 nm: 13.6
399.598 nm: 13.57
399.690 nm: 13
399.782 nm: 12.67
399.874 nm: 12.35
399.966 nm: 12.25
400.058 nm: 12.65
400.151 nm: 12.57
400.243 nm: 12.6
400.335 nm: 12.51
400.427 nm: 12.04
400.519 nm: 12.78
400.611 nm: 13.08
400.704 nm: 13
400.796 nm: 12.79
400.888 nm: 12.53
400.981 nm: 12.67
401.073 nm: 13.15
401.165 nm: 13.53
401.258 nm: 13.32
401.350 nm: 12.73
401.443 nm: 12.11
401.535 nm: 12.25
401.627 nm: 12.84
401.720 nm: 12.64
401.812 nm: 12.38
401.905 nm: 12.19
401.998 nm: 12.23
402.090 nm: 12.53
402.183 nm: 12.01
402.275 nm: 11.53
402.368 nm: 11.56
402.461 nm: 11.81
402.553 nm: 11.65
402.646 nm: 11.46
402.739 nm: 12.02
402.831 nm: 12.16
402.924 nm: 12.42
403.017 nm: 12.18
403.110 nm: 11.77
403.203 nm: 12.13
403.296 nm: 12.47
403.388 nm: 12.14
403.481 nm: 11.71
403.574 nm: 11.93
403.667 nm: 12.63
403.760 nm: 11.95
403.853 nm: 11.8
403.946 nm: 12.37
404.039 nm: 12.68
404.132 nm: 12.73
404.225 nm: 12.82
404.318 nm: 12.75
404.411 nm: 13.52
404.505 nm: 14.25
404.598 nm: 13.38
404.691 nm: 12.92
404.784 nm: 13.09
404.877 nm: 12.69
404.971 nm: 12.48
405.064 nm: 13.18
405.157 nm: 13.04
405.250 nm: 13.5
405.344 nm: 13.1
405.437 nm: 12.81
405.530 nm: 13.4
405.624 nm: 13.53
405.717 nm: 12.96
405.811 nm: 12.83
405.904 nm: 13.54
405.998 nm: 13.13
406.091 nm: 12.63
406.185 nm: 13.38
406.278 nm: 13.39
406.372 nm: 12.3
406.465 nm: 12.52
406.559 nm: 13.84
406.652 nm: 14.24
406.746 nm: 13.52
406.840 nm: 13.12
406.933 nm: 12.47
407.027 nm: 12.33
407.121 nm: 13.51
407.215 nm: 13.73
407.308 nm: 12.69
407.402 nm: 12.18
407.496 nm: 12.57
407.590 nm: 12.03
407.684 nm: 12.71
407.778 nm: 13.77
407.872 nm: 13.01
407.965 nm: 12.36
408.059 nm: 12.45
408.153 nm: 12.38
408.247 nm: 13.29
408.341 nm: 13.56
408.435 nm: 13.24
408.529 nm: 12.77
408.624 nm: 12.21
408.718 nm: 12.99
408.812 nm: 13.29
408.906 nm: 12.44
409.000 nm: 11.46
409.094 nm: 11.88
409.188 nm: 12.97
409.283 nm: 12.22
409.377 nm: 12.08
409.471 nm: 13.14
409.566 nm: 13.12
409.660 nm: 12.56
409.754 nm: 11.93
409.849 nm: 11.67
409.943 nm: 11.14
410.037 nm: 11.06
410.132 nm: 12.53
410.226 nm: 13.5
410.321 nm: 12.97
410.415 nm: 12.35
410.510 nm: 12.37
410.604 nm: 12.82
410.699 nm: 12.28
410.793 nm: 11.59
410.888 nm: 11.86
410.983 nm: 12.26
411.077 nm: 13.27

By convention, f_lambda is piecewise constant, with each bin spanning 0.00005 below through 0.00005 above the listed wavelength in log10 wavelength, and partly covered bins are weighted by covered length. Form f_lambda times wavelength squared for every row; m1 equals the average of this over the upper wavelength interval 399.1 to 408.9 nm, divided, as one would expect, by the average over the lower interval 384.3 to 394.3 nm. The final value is 1.10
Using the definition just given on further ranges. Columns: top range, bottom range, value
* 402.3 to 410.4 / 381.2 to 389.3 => 1.12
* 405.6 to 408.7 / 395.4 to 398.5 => 1.12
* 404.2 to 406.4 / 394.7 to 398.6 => 1.12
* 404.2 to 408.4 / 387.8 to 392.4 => 1.15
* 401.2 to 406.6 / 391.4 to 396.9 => 1.08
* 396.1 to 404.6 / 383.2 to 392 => 1.05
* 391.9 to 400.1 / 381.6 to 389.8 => 1.03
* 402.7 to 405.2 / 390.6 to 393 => 1.11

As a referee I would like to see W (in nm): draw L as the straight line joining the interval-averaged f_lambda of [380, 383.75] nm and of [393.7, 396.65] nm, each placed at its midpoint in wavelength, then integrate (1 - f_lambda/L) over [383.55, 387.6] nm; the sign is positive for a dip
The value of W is -0.28 nm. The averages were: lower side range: 11.8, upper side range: 12.5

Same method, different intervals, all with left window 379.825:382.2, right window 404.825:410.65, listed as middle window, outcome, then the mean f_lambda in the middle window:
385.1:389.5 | -0.33 nm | 12.7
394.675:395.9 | -0.04 nm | 12.6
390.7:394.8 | -0.07 nm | 12.3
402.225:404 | 0.08 nm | 12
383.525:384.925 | -0.12 nm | 12.7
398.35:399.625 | 0.00 nm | 12.4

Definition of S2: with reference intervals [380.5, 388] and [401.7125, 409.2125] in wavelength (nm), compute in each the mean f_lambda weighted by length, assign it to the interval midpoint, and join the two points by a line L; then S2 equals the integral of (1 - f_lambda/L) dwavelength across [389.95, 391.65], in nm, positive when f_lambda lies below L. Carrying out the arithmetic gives 0.06 nm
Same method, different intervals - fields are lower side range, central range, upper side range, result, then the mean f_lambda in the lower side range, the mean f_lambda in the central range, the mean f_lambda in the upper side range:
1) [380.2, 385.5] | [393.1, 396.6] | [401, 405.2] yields -0.032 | 12.2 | 12.5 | 12.5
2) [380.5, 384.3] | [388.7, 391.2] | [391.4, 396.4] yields -0.048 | 12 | 12.4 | 12.2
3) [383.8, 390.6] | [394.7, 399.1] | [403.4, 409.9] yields 0.196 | 12.7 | 12.2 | 12.8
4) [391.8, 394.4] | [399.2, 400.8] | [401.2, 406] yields -0.045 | 12.2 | 12.8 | 12.6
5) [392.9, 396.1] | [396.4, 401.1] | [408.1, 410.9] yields 0.054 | 12.5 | 12.4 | 12.5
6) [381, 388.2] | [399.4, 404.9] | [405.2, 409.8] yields 0.114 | 12.5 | 12.5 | 12.9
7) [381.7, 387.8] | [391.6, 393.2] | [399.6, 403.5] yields 0.088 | 12.6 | 11.8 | 12.4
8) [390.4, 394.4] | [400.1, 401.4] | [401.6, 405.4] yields -0.044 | 12.2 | 12.8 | 12.5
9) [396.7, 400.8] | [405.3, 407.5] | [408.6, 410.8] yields -0.127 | 12.3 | 13.1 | 12.4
